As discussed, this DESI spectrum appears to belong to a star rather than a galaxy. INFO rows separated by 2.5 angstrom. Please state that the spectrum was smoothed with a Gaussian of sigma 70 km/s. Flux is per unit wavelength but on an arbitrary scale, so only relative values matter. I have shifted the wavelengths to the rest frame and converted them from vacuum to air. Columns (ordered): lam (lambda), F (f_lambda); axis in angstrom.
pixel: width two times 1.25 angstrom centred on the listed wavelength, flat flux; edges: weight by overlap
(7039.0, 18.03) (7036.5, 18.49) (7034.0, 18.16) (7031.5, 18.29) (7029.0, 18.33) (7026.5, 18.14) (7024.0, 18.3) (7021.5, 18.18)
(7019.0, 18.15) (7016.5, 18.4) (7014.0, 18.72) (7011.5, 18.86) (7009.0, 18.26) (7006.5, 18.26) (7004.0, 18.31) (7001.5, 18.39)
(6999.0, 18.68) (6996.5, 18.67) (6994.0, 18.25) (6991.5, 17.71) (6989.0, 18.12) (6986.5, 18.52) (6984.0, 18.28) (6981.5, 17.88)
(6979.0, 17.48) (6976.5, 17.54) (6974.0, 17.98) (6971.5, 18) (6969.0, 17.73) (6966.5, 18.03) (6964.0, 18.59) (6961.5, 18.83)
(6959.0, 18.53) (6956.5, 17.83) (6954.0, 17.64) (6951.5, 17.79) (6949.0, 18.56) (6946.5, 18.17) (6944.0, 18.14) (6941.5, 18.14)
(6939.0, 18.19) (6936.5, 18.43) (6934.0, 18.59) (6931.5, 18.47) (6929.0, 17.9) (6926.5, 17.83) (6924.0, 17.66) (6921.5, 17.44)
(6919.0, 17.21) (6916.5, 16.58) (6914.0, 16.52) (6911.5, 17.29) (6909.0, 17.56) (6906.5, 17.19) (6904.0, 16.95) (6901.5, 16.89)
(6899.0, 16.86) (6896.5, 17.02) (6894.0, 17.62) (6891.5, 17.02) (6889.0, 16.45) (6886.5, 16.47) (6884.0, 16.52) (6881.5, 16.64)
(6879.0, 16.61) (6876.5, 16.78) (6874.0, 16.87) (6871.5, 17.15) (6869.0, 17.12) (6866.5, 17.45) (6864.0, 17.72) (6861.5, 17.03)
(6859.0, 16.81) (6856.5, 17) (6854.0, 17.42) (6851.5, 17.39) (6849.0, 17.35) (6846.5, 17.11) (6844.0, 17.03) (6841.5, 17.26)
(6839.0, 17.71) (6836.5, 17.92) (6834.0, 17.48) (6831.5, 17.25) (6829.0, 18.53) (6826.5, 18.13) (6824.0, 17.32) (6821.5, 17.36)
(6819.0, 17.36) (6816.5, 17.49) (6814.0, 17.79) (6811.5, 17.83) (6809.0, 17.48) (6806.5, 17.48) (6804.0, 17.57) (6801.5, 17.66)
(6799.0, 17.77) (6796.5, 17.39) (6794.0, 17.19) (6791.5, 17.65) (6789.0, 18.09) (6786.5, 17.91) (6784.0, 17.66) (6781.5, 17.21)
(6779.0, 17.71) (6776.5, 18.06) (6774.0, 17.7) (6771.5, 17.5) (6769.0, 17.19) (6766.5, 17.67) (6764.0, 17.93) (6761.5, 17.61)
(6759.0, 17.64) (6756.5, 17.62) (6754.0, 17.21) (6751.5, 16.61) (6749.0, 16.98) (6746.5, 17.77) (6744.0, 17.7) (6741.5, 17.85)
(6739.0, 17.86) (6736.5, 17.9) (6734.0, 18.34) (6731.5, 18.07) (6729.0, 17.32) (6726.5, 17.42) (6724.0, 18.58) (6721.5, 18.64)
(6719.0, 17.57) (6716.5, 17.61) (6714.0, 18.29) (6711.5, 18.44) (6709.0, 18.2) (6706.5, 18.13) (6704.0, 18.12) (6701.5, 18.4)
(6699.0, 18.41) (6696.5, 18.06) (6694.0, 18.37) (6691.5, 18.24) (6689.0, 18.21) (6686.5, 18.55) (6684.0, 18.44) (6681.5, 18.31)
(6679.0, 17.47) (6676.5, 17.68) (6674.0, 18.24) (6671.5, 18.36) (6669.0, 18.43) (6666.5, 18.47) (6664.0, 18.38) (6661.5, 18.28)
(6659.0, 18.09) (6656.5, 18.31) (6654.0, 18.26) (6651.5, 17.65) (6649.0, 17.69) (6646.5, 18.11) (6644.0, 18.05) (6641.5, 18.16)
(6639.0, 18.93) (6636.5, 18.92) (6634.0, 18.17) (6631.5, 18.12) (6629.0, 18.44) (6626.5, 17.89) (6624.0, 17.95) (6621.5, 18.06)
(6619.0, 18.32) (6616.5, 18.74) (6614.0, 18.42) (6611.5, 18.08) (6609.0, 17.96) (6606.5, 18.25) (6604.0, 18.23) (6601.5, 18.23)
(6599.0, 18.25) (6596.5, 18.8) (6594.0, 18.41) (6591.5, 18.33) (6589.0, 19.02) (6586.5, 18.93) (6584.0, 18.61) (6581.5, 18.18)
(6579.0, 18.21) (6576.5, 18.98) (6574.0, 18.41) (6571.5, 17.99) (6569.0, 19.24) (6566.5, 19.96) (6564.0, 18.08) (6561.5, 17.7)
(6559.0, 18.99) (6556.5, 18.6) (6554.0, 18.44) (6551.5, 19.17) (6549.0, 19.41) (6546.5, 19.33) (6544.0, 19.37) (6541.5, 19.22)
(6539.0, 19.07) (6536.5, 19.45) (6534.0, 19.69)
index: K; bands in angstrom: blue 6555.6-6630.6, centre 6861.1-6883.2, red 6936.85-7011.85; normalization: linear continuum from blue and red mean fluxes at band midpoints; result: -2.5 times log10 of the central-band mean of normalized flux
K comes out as 0.07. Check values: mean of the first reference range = 18.4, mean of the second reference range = 18.2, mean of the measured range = 17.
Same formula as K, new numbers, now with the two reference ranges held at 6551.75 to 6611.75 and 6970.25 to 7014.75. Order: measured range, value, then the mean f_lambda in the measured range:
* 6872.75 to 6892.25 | 0.10 mag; 16.7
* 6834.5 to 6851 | 0.06 mag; 17.4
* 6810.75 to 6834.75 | 0.04 mag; 17.7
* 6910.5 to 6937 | 0.04 mag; 17.6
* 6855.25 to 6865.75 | 0.07 mag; 17.2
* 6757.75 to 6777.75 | 0.04 mag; 17.7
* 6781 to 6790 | 0.04 mag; 17.7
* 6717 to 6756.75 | 0.04 mag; 17.7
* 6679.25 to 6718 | 0.01 mag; 18.2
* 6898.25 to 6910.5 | 0.07 mag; 17.1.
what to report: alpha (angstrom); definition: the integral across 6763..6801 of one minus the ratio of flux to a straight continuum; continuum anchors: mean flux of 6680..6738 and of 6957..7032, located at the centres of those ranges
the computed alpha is 1.1 angstrom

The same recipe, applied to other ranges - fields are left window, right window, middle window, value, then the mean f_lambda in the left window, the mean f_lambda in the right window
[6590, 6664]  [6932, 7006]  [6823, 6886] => 3.3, 18.2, 18.2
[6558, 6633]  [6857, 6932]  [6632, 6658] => 0.0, 18.4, 17.1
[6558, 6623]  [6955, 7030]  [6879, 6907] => 2.2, 18.5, 18.2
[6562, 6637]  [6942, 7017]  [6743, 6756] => 0.8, 18.4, 18.2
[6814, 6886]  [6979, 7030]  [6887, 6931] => 1.2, 17.3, 18.3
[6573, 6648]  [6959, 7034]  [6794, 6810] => 0.7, 18.4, 18.2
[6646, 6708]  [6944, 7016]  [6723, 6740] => 0.3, 18.2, 18.2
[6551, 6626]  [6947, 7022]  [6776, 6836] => 2.2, 18.5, 18.2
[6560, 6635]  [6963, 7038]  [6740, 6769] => 1.3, 18.4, 18.2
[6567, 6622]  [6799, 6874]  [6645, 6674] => 0.0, 18.5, 17.5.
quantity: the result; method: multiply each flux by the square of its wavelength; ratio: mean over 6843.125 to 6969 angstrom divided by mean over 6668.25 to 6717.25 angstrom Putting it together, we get 1.0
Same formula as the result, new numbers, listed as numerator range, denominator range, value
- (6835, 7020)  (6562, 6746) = 1.05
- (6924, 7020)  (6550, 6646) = 1.10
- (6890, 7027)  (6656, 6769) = 1.07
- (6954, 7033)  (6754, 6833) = 1.10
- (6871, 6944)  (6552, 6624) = 1.03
